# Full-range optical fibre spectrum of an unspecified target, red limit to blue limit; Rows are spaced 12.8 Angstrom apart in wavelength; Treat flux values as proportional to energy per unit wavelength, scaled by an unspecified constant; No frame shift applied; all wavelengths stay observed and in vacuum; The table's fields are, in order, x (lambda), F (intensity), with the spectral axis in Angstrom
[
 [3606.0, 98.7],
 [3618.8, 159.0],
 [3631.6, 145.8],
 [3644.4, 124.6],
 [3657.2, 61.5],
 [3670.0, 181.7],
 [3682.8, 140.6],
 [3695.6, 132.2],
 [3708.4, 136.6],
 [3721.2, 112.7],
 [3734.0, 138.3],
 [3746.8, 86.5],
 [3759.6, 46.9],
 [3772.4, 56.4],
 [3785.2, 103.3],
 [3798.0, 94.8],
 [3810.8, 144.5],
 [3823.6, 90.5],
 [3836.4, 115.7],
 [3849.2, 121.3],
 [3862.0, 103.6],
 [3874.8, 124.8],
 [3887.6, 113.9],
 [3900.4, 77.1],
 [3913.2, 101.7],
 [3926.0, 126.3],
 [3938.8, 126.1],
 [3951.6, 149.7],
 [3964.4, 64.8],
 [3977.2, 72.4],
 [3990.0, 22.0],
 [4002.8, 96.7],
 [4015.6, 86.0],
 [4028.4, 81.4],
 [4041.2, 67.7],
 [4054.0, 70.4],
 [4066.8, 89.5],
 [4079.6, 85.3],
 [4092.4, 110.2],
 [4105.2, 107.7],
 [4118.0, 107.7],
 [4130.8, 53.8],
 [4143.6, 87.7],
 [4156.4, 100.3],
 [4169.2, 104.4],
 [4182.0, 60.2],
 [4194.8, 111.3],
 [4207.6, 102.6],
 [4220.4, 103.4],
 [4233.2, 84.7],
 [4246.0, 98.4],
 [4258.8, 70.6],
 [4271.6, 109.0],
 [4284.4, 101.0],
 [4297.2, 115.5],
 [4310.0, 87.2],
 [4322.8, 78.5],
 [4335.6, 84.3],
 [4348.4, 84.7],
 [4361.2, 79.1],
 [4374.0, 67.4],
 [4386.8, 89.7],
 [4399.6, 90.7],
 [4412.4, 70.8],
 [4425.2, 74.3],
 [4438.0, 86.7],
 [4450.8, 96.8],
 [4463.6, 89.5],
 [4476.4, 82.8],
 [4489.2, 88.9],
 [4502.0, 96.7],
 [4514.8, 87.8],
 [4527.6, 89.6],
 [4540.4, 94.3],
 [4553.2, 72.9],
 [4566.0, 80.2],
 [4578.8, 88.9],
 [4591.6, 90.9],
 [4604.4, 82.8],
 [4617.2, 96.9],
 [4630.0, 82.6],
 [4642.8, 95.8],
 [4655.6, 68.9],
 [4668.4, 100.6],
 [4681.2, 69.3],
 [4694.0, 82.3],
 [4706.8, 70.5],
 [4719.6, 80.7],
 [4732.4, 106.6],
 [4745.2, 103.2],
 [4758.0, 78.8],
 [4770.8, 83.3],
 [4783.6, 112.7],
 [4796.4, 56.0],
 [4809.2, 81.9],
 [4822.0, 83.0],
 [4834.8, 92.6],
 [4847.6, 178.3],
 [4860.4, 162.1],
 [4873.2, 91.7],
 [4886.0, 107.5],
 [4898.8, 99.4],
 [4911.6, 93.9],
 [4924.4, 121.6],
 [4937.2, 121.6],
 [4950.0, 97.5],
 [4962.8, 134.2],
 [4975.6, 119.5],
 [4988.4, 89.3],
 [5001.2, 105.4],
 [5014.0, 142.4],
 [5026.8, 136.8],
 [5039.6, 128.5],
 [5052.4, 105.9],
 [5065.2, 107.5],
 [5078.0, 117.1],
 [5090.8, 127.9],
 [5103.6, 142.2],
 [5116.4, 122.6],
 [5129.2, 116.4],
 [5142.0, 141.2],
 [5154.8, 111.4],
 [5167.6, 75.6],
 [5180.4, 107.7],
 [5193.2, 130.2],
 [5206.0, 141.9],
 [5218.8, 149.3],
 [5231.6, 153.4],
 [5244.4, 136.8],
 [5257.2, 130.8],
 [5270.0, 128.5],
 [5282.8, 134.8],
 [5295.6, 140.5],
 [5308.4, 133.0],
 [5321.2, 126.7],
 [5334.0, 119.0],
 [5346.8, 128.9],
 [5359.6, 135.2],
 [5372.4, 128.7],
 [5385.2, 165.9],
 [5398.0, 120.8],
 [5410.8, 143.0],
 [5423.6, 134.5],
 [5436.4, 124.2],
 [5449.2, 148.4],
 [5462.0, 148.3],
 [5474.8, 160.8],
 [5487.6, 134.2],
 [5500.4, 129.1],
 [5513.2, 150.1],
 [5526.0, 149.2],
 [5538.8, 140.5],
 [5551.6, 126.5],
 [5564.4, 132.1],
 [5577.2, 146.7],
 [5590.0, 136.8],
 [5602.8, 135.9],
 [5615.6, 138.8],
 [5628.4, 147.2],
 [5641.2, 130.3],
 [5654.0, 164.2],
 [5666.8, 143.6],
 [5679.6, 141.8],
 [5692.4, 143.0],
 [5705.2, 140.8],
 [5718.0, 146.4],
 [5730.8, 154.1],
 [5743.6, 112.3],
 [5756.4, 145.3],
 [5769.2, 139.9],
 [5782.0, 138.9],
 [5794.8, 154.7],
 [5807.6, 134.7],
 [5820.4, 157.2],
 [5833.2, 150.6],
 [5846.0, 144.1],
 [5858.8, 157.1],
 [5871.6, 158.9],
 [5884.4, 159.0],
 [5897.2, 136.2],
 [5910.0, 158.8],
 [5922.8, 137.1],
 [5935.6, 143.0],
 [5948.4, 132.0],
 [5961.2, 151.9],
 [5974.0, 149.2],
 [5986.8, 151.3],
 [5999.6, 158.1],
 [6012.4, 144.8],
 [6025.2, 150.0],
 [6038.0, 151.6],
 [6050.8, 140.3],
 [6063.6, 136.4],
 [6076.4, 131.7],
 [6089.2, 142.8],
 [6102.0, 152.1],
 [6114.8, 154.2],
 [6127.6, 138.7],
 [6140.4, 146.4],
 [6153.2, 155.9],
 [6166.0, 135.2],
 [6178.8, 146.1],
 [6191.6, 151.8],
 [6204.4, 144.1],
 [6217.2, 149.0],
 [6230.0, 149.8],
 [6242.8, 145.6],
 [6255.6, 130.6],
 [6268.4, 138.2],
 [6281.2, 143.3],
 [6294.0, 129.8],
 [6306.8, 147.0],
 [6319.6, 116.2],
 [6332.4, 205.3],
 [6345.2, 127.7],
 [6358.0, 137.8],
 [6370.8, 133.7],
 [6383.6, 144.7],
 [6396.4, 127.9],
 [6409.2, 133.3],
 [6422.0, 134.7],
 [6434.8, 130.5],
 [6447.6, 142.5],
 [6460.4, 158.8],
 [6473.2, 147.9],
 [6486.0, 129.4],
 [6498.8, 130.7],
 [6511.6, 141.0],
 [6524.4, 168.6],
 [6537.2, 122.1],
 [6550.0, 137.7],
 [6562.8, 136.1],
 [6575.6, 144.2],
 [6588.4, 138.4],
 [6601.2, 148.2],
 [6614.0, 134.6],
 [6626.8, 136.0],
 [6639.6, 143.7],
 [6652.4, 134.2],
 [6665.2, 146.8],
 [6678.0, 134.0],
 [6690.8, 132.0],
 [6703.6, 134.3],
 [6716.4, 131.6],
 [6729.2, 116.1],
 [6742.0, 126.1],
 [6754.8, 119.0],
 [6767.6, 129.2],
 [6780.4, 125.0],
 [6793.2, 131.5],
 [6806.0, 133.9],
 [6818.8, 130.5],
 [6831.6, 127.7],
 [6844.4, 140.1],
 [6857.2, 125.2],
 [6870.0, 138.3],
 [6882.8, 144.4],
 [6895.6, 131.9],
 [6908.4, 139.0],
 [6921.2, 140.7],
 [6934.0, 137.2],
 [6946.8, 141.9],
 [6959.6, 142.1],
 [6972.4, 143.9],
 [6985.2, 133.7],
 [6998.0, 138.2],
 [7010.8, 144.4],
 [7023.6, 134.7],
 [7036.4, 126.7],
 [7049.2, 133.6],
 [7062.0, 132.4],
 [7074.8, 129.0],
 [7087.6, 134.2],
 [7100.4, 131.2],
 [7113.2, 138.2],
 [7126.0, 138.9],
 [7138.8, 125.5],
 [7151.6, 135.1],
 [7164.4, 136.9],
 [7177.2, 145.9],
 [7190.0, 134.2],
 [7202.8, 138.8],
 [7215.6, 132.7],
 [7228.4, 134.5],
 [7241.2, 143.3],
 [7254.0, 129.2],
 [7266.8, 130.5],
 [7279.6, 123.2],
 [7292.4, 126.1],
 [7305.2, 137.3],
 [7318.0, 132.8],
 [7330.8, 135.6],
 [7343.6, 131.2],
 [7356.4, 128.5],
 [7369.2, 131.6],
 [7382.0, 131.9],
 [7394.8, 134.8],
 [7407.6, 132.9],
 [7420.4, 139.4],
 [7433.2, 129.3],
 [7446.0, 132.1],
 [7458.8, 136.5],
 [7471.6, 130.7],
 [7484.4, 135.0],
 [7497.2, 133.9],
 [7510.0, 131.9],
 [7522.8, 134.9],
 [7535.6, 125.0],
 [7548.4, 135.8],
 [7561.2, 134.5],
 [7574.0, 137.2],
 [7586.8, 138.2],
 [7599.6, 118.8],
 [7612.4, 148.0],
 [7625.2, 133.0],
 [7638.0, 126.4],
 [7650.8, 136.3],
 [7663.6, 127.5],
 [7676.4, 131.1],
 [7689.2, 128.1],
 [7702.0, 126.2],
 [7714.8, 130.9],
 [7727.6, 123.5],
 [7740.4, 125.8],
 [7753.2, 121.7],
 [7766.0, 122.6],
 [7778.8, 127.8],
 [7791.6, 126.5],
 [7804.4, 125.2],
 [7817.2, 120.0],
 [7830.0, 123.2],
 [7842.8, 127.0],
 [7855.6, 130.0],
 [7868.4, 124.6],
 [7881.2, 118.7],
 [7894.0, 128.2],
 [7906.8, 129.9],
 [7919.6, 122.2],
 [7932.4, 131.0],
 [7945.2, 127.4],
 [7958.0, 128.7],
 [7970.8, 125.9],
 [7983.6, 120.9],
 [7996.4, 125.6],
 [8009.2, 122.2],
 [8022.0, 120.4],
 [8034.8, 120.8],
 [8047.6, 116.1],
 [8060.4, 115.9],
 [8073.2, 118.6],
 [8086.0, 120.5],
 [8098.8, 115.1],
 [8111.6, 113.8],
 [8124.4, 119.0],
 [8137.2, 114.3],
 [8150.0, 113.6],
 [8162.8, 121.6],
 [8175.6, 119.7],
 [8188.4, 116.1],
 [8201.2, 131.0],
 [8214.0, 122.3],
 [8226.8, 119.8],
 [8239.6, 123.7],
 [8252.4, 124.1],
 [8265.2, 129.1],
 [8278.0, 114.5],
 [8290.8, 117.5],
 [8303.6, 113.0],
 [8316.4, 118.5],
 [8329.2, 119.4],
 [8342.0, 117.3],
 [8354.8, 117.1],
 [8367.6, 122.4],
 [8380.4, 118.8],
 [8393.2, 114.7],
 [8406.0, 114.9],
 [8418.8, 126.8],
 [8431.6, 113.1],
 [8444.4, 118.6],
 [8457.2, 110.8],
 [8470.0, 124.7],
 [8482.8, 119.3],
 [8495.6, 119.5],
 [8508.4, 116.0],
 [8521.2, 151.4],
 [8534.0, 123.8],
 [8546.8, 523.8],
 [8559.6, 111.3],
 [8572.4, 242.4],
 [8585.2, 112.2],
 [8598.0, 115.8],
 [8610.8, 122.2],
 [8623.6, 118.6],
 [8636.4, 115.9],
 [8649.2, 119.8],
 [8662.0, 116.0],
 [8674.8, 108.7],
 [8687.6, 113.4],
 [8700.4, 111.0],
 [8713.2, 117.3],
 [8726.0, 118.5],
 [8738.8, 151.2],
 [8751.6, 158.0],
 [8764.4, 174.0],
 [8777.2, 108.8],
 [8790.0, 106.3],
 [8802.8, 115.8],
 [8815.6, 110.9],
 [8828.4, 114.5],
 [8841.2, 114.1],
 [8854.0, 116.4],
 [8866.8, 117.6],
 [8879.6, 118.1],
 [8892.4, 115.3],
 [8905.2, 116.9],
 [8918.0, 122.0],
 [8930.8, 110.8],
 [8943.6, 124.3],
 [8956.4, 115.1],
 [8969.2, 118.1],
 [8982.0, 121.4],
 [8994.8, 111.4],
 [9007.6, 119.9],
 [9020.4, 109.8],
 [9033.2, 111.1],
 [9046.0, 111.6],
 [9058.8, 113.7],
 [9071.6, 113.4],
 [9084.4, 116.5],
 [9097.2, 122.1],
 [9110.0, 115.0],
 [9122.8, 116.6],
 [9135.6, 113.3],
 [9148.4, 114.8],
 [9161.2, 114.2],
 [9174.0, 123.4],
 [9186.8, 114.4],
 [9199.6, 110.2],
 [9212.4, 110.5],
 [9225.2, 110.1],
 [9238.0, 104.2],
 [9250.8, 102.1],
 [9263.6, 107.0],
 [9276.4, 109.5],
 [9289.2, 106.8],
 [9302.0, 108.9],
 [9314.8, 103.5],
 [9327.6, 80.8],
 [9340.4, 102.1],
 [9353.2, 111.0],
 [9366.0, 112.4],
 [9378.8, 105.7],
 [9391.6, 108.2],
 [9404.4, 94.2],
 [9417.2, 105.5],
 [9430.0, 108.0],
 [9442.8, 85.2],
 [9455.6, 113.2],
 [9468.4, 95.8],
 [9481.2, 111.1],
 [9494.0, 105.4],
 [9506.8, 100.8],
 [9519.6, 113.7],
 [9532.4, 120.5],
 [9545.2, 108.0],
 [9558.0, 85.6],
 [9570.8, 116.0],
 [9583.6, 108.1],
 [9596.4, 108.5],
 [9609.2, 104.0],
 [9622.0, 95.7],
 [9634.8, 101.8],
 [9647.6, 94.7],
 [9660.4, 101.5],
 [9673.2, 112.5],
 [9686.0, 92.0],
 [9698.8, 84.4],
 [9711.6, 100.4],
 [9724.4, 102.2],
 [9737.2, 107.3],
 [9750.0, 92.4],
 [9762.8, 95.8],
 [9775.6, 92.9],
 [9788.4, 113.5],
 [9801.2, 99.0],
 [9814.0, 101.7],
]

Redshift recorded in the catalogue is 0.30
